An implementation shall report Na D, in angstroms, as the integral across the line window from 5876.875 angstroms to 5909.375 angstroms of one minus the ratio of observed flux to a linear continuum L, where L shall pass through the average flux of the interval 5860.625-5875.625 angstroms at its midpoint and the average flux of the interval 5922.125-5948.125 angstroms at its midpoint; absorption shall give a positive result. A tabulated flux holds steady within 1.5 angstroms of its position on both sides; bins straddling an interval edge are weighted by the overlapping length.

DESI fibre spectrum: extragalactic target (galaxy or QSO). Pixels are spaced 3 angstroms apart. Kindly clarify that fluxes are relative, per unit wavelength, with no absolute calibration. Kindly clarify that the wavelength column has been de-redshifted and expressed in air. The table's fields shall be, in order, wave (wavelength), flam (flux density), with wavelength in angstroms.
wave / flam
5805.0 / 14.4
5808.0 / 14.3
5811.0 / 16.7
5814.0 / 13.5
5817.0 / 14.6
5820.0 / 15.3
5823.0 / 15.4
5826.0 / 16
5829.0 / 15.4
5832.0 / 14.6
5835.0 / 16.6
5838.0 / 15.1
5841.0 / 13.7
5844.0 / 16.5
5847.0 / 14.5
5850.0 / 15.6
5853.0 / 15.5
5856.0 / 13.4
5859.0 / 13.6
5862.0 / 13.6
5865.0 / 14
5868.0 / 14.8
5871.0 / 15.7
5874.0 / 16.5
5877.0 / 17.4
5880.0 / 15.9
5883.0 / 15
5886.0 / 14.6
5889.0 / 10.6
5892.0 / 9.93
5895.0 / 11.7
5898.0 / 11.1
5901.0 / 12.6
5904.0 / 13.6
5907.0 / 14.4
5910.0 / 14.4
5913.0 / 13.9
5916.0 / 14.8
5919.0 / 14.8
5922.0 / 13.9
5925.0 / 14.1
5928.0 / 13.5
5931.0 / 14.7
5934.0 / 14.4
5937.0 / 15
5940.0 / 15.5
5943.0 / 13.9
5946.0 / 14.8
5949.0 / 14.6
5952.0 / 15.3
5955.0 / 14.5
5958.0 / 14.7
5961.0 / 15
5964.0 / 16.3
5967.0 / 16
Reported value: 3.4 angstroms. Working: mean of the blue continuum 15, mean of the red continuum 14.5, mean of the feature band 13.2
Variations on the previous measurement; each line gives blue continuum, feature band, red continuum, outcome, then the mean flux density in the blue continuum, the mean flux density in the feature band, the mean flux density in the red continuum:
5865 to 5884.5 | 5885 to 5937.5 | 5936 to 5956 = 6.3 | 15.7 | 13.4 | 14.8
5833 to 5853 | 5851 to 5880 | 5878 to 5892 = -1.2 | 15.3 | 15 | 13.7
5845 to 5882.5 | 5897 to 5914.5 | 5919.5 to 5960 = 1.6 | 15.1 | 13.4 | 14.5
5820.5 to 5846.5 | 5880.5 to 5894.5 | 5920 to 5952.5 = 2.1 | 15.4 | 12.7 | 14.5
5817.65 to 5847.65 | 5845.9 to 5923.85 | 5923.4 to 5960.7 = 4.7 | 15.3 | 14.1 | 14.6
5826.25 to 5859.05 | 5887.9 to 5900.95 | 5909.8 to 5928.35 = 3.1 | 15.1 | 11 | 14.2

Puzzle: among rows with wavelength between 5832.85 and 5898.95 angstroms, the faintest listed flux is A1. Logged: 9.93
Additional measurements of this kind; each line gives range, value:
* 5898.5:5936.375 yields 12.6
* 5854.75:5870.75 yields 13.4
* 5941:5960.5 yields 13.9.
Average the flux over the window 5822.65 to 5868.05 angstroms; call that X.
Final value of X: 14.9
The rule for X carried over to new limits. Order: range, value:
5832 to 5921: 14.3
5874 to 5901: 13.4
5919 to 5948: 14.4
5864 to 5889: 15.2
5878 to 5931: 13.5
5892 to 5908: 12.4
